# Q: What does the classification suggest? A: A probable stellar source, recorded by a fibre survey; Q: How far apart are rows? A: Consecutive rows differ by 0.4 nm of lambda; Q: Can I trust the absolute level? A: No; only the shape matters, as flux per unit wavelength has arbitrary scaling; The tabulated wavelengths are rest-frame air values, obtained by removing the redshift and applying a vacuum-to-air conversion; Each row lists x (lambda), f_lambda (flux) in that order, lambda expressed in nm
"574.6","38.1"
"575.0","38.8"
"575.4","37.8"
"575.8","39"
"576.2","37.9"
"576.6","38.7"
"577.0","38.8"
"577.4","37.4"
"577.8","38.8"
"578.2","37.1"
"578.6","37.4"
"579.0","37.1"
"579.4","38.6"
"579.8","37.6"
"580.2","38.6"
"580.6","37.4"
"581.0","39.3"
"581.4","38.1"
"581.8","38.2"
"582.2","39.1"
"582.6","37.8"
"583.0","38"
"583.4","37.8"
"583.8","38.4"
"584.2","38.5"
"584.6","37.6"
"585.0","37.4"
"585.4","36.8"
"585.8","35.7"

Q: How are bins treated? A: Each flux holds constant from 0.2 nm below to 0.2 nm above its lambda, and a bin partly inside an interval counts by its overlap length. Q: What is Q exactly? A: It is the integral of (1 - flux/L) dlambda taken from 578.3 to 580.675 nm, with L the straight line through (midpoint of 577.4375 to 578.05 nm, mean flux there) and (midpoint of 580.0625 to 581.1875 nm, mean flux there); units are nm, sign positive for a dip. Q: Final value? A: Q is 0.04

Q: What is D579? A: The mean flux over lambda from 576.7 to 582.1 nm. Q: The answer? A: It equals 38.1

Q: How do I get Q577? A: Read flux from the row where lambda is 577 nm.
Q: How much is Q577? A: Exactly 38.8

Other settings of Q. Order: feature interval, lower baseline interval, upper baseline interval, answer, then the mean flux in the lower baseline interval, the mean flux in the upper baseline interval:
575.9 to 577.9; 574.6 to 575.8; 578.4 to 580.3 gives -0.01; 38.4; 37.8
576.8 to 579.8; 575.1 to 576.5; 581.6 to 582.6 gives 0.04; 38.3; 38.5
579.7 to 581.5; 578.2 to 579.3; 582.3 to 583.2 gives -0.03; 37.3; 38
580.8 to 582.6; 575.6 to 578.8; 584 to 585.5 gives -0.04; 38.1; 37.6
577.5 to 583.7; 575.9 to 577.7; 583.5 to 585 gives 0.02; 38.3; 38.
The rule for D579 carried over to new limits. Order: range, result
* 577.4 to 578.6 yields 37.8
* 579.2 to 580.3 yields 38.2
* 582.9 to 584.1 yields 38.1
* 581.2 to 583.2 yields 38.2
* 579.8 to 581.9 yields 38.3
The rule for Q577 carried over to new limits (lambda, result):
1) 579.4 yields 38.6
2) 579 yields 37.1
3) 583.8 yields 38.4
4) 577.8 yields 38.8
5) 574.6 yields 38.1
